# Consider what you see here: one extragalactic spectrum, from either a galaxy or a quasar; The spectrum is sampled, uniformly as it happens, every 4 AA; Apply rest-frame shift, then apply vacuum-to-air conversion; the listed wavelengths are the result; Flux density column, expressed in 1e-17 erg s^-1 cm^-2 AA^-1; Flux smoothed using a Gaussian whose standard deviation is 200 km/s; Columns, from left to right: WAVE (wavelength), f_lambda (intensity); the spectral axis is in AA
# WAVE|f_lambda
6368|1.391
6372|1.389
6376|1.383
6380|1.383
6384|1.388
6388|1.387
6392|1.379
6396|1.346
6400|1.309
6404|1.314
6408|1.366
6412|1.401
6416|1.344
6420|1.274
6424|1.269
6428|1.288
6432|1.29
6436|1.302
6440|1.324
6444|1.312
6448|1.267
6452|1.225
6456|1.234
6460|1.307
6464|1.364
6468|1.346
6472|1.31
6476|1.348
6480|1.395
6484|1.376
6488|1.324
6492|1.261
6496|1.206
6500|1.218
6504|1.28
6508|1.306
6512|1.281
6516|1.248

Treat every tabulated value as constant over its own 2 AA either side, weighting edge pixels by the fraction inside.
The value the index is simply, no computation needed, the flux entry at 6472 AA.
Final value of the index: 1.31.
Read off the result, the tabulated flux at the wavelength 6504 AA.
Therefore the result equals 1.28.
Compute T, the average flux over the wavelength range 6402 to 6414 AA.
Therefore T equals 1.36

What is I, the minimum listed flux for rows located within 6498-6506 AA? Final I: 1.218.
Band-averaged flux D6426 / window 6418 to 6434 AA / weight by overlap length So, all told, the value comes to 1.28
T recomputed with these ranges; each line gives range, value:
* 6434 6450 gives 1.3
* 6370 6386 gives 1.39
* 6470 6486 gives 1.36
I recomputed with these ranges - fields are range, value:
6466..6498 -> 1.206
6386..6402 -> 1.309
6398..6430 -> 1.269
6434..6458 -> 1.225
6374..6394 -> 1.379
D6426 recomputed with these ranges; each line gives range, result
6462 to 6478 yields 1.34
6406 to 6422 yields 1.35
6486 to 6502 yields 1.25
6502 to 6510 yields 1.29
